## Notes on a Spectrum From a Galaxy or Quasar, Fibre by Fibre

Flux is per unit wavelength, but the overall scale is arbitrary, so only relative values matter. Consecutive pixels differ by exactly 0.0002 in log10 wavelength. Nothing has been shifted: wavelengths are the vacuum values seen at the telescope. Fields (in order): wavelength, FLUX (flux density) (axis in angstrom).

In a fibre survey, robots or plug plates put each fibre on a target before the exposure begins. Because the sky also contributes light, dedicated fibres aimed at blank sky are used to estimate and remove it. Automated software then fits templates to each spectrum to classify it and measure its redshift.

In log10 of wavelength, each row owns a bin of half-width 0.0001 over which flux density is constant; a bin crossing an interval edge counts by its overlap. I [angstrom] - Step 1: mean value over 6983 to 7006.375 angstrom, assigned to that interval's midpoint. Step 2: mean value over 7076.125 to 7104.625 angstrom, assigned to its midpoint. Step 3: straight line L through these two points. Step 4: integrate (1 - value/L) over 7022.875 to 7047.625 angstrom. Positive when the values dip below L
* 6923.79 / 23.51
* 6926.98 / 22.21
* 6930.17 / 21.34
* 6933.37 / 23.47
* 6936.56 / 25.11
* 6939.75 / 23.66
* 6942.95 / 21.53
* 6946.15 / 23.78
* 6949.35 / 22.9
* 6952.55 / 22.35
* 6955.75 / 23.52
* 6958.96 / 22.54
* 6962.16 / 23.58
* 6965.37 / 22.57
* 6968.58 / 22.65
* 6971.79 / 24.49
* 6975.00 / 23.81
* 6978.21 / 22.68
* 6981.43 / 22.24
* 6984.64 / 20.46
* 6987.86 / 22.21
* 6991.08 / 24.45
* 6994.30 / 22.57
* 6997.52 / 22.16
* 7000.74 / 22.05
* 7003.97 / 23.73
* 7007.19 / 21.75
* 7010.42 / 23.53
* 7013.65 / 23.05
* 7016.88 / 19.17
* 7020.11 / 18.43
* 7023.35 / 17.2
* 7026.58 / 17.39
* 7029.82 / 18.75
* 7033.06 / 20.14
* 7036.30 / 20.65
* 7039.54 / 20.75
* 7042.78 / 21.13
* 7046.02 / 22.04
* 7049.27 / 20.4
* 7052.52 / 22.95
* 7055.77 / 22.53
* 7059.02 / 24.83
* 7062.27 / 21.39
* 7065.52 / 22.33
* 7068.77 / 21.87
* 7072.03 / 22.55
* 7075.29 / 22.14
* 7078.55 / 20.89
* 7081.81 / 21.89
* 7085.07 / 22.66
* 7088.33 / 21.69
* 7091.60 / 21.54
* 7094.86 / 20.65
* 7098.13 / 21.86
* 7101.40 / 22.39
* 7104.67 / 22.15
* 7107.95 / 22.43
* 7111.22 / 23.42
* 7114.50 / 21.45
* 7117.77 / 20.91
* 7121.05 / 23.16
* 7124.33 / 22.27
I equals 2.6 angstrom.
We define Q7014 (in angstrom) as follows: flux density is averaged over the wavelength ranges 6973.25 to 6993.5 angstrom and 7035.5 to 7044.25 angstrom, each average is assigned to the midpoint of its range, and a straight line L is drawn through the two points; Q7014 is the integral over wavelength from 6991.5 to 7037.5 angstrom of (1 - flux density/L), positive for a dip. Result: 1.79 angstrom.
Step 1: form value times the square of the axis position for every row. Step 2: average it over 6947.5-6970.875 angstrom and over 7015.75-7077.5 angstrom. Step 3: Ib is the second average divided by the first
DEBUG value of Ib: 0.93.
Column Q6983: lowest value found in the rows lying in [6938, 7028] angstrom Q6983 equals 17.2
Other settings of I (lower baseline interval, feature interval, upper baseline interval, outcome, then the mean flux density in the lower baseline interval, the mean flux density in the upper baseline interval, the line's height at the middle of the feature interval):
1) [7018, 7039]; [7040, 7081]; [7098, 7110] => -3.51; 18.9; 22.3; 20.3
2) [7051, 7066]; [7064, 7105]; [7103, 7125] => 1.24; 22.8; 22.3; 22.6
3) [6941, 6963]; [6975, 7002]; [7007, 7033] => -1.55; 22.9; 19.8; 21.2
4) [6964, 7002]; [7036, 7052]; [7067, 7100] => 0.71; 22.7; 21.8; 22.1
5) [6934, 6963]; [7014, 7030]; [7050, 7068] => 3.03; 23.2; 22.6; 22.8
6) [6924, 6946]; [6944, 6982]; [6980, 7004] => -0.66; 23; 22.4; 22.7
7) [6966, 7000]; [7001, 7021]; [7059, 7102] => 0.68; 22.7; 21.9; 22.5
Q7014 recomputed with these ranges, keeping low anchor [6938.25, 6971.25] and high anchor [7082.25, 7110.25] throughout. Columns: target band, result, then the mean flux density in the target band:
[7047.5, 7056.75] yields 0.1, 21.9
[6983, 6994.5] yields 0.2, 22.4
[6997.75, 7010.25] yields 0.0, 22.6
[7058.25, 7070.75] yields -0.2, 22.5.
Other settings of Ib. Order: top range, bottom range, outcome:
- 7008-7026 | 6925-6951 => 0.90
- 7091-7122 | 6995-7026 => 1.07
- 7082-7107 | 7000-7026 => 1.07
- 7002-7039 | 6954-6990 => 0.91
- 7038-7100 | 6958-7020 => 1.00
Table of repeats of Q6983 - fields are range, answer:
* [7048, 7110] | 20.4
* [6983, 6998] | 20.46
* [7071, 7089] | 20.89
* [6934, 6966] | 21.53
